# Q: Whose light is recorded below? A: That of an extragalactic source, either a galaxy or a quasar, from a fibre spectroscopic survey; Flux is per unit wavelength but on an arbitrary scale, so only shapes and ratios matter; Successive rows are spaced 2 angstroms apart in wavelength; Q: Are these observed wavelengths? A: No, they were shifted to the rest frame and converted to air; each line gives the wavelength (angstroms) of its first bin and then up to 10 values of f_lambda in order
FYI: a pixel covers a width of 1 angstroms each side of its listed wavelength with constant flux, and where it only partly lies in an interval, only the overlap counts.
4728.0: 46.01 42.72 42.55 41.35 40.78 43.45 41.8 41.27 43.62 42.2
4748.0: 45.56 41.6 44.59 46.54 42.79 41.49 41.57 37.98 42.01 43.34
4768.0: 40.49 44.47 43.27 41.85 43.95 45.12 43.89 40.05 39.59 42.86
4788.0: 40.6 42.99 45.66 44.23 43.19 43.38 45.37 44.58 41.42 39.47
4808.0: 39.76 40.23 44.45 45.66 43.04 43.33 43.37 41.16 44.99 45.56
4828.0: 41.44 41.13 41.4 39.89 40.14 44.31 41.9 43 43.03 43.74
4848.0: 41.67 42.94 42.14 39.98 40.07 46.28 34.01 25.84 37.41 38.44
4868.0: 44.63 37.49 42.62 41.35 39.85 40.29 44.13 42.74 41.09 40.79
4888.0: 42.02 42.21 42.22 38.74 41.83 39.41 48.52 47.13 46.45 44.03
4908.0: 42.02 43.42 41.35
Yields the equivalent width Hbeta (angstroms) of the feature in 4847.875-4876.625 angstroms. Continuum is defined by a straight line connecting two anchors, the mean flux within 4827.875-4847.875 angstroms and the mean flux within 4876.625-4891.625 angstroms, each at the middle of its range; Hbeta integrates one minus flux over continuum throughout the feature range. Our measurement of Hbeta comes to 1.6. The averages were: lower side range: 42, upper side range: 41.9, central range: 39.6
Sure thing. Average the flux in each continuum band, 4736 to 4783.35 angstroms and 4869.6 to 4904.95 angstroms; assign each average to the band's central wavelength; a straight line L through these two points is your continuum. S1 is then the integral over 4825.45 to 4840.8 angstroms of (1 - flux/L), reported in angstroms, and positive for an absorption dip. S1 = 0.2 angstroms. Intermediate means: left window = 42.7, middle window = 41.9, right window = 42.2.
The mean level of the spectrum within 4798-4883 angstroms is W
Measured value 41.6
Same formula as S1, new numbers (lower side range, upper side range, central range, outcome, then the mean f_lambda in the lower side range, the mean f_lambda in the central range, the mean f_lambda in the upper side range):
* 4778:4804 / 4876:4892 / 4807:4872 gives 1.6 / 43.1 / 41.3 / 41.8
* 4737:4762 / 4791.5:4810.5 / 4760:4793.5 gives 0.3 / 42.8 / 42.4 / 42.7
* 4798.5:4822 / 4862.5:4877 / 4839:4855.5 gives -0.5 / 42.7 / 42.2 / 39.8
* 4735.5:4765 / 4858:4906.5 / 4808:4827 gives -0.7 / 42.5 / 43.3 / 41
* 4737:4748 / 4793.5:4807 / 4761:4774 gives 0.3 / 42.7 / 41.9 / 43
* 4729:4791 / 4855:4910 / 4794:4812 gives -0.2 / 42.5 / 42.4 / 41.2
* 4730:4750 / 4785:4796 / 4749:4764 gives 0.1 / 42.5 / 42.3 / 43.3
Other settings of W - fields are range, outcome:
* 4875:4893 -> 41.7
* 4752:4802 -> 42.9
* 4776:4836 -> 42.7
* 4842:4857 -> 42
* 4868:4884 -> 41.4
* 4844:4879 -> 40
